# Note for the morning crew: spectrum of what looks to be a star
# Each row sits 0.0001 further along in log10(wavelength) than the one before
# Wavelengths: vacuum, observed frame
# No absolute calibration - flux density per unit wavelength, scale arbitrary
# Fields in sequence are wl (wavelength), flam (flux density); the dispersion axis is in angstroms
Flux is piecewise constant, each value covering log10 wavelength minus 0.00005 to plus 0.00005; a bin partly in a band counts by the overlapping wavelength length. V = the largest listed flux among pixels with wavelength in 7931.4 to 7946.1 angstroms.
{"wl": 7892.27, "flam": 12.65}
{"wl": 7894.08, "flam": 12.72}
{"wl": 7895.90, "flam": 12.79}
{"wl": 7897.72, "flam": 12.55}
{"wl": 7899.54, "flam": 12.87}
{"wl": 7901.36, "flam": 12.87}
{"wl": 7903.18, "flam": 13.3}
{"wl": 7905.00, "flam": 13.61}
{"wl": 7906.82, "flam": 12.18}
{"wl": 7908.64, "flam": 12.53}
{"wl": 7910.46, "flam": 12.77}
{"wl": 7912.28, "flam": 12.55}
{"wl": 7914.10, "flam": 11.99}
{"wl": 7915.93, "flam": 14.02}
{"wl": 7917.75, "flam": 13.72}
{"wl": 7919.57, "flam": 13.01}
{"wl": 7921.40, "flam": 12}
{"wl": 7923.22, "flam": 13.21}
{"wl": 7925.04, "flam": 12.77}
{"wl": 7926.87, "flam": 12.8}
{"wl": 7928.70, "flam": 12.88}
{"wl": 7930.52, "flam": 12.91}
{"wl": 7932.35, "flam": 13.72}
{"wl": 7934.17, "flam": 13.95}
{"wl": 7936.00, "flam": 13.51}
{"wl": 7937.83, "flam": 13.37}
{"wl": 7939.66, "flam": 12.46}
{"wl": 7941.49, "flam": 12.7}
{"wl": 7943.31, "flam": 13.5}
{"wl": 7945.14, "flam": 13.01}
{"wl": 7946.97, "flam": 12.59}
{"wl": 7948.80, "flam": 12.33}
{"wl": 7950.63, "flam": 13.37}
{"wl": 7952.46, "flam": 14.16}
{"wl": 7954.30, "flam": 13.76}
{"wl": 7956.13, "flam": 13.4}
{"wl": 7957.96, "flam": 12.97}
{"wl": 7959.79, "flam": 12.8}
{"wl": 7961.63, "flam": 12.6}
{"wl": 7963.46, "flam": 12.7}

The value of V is 13.95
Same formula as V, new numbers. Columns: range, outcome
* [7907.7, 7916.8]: 14.02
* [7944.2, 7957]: 14.16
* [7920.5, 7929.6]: 13.21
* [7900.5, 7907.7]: 13.61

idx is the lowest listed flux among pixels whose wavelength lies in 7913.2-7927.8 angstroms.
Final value 11.99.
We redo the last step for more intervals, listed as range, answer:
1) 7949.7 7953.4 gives 13.37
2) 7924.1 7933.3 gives 12.77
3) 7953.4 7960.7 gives 12.8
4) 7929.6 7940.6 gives 12.46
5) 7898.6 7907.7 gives 12.18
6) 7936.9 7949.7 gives 12.33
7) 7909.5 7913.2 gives 12.55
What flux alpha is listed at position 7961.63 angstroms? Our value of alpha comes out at 12.6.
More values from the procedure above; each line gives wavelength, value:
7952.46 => 14.16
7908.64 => 12.53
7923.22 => 13.21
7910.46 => 12.77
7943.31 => 13.5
